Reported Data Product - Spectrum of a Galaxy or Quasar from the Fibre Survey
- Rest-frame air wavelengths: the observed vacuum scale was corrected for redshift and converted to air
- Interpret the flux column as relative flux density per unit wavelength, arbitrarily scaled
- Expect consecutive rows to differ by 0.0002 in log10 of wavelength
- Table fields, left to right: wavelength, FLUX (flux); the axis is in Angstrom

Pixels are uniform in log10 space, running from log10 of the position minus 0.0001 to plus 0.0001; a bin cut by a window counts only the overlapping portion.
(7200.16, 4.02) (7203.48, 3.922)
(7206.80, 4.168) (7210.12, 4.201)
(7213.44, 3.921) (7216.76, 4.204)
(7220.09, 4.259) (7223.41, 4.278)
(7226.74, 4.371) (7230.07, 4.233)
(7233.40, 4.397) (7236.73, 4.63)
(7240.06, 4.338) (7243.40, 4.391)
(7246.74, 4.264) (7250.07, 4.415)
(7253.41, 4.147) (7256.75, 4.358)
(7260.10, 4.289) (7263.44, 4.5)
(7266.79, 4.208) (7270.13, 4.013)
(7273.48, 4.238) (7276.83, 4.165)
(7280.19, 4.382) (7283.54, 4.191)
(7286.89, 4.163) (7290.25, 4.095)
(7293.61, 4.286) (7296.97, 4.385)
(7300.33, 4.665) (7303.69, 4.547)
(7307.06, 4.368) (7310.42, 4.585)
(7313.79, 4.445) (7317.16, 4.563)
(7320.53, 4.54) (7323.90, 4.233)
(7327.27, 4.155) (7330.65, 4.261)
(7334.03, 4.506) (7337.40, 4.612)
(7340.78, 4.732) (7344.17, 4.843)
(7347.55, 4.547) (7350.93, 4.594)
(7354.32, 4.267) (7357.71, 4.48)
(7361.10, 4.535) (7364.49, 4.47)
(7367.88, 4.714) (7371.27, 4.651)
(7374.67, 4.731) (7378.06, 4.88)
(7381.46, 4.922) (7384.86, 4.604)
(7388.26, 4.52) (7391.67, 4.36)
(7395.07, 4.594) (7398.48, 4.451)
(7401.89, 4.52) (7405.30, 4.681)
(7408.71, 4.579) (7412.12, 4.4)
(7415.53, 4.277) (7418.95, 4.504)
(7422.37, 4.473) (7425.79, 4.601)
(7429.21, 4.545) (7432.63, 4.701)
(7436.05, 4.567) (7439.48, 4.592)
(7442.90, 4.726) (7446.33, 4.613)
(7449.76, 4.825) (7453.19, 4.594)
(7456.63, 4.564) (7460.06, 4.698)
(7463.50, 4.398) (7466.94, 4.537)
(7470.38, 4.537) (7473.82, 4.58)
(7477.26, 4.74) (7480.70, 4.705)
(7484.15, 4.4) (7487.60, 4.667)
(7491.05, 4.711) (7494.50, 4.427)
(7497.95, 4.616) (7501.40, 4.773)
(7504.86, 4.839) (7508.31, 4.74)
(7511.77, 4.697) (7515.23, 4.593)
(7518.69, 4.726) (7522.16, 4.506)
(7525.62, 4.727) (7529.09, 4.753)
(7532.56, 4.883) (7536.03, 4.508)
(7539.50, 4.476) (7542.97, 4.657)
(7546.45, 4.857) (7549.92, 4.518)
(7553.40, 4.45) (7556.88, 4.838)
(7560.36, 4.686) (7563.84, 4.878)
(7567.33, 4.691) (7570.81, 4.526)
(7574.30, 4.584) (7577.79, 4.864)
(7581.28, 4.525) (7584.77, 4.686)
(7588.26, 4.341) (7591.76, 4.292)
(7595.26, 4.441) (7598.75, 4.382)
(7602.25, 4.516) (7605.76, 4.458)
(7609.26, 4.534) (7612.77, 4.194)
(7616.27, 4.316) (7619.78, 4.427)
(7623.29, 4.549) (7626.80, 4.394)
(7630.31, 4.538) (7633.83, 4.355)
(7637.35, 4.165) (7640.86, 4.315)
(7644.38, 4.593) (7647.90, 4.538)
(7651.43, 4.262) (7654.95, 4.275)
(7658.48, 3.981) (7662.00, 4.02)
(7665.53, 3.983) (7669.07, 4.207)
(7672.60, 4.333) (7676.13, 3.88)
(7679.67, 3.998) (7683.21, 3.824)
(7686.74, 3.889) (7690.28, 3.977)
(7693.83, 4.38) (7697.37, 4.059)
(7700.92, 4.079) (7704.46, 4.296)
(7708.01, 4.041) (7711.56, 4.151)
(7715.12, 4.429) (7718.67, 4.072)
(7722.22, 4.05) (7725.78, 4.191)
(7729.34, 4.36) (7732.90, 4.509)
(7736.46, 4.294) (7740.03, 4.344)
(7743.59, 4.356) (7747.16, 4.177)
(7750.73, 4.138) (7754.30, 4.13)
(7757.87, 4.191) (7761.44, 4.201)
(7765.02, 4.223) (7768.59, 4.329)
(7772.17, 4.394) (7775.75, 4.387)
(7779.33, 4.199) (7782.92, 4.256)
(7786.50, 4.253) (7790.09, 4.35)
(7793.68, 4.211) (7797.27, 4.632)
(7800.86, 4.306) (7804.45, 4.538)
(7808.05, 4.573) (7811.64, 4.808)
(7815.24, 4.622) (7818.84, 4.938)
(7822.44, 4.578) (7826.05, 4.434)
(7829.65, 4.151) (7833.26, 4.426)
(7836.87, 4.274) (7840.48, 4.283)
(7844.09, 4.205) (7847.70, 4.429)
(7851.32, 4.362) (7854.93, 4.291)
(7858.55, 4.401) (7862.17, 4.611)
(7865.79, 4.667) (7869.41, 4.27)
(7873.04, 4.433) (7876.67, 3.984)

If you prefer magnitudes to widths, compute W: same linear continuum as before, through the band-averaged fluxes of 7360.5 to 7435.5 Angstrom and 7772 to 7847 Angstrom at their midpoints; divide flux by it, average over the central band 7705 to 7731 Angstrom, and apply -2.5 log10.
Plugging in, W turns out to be 0.07 mag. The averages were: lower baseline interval 4.58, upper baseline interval 4.42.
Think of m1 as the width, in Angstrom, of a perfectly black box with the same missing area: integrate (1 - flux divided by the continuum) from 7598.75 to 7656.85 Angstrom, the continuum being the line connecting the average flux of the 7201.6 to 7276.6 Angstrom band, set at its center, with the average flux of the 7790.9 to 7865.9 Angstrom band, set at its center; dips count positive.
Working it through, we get -0.1 Angstrom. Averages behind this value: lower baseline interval 4.26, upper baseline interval 4.46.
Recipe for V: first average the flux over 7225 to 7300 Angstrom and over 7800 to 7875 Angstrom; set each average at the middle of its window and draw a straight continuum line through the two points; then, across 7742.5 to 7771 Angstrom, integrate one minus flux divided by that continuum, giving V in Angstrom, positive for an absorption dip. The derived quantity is 1.4 Angstrom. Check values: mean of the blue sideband 4.3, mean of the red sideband 4.46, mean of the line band 4.22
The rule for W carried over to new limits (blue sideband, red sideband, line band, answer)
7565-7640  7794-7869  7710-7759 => 0.06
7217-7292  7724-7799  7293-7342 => -0.04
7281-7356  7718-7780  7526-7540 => -0.08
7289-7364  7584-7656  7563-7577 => -0.06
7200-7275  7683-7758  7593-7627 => -0.06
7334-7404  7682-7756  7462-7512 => -0.04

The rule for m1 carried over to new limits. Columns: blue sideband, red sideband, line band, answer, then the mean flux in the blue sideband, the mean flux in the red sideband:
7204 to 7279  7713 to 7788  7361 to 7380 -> -1.8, 4.27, 4.26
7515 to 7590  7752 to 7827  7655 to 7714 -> 5.7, 4.65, 4.41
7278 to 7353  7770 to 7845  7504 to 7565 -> -3.4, 4.44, 4.42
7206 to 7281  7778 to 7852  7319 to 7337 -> -0.2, 4.28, 4.42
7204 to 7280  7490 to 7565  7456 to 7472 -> 0.1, 4.27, 4.67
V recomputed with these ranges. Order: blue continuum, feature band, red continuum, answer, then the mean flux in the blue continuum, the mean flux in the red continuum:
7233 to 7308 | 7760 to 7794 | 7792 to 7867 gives 1.3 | 4.32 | 4.46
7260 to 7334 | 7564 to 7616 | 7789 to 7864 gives -1.3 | 4.34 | 4.45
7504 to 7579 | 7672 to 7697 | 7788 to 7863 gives 2.9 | 4.68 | 4.45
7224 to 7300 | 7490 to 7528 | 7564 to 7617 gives -1.8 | 4.3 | 4.5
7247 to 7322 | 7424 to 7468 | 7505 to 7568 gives -0.5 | 4.34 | 4.68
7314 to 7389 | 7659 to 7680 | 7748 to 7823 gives 1.7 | 4.56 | 4.39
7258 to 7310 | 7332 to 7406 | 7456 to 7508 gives -2.6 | 4.31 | 4.62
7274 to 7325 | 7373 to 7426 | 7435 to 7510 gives -0.5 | 4.37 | 4.63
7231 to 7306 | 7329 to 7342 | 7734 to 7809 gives -0.6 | 4.32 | 4.31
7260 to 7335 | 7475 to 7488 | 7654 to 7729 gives -1.2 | 4.34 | 4.1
